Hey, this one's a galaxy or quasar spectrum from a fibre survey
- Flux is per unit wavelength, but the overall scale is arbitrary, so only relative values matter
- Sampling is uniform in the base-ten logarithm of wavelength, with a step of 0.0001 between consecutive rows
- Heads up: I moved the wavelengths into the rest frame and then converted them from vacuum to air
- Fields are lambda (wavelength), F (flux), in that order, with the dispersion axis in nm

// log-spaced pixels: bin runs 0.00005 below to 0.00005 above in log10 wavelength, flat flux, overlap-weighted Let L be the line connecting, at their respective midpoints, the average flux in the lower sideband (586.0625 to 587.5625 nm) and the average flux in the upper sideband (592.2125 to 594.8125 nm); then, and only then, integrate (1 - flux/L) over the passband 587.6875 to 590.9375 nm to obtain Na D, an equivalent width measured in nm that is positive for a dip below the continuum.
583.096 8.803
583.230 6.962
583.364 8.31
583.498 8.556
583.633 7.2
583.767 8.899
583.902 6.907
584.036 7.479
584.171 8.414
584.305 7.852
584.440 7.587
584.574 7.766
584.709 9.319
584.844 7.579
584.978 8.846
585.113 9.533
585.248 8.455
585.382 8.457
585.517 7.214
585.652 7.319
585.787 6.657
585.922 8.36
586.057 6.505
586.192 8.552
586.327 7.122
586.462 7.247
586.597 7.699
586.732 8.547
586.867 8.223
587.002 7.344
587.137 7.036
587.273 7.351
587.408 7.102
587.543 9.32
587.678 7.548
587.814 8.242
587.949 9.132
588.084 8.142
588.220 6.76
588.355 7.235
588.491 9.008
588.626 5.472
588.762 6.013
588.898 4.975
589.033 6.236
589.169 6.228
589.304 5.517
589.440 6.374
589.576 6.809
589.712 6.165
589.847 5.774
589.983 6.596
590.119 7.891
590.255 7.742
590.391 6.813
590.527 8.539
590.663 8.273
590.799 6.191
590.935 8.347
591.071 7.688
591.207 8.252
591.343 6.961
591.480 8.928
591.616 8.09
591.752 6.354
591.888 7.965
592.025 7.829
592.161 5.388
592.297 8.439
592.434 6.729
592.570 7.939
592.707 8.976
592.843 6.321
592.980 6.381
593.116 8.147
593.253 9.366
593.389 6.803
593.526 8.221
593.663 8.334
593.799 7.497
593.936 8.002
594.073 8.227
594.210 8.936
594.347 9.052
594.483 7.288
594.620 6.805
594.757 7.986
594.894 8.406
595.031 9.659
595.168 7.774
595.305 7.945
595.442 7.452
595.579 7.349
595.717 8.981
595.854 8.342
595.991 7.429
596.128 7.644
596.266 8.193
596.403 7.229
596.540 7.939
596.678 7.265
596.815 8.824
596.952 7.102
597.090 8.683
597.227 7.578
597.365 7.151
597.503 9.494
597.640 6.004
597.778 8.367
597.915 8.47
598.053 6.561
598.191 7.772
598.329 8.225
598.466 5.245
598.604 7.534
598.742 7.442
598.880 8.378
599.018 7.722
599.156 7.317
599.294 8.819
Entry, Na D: 0.31 nm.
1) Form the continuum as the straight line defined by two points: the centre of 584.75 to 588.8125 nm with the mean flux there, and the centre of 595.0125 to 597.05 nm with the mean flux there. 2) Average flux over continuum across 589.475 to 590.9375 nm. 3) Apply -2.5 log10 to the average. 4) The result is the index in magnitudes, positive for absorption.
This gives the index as 0.100 mag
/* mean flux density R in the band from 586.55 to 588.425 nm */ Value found 7.84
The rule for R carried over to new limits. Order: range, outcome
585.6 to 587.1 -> 7.59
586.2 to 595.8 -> 7.54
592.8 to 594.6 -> 7.88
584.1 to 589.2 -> 7.65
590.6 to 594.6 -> 7.74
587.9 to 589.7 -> 6.72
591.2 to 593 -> 7.47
